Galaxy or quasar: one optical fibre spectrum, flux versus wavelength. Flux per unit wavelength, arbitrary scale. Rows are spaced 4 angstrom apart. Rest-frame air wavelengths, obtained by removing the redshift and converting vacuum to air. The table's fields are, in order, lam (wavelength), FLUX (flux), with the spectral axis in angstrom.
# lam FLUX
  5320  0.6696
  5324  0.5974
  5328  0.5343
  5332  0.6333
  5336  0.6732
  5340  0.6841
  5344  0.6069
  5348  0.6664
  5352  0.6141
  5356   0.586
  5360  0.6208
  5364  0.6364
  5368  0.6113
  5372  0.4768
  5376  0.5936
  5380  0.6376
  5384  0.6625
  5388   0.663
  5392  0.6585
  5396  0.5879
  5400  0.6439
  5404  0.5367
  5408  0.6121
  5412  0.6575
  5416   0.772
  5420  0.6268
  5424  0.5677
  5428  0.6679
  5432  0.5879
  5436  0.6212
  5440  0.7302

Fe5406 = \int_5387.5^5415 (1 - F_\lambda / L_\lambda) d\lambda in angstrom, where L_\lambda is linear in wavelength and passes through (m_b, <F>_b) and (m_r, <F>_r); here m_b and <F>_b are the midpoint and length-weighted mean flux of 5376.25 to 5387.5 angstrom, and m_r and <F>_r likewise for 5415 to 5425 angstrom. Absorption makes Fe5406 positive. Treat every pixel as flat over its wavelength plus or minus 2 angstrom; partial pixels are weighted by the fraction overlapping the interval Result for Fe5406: 0.9 angstrom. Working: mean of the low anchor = 0.643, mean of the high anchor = 0.653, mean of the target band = 0.626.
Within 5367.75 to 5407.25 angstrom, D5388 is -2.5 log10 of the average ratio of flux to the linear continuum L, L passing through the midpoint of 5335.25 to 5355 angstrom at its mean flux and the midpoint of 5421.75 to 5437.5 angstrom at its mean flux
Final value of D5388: 0.04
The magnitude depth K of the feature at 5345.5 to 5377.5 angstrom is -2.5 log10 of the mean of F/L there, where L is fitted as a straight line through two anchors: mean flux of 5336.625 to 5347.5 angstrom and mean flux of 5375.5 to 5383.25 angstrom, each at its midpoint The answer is 0.07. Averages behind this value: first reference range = 0.652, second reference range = 0.627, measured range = 0.601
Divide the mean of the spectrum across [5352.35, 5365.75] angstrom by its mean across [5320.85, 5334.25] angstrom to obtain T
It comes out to 1.0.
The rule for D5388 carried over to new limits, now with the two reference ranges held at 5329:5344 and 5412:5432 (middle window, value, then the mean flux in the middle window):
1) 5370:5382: 0.143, 0.569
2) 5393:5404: 0.078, 0.605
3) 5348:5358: 0.060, 0.613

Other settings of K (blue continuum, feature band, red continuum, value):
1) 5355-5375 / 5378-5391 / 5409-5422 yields -0.05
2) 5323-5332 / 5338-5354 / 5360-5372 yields -0.10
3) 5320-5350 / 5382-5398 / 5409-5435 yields -0.01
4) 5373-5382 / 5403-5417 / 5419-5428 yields -0.06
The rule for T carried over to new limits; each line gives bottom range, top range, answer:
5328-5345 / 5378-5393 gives 1.03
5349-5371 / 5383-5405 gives 1.03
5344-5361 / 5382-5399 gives 1.04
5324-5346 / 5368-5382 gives 0.92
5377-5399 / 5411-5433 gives 1.01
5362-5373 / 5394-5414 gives 1.04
